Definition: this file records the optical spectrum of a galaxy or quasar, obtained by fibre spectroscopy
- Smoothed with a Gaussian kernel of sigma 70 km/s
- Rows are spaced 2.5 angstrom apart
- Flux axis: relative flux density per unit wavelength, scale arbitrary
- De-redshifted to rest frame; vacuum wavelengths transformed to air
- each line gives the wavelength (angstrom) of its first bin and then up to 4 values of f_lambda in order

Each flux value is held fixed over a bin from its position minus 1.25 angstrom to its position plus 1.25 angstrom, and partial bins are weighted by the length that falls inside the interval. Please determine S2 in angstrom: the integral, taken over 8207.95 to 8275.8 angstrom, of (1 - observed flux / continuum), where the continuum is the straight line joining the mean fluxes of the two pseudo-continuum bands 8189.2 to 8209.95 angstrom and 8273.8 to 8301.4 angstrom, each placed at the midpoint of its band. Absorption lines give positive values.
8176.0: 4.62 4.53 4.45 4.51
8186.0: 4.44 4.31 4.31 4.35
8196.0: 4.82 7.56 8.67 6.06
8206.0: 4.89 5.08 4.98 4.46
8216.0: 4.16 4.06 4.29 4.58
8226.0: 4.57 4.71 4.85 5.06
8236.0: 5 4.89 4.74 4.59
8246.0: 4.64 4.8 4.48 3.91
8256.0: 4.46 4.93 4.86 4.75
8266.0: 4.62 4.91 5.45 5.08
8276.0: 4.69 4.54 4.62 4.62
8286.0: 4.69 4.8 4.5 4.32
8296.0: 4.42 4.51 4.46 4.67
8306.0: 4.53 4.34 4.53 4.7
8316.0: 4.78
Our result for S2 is 5.8 angstrom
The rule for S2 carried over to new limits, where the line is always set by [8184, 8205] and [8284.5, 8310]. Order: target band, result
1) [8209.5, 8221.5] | 2.0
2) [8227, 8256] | 2.2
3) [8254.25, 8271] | 0.3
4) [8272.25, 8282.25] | 0.0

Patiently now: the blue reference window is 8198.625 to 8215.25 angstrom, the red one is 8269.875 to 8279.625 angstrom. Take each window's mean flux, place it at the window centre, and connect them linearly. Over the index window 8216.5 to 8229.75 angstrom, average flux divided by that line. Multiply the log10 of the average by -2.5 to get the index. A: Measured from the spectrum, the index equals 0.250 mag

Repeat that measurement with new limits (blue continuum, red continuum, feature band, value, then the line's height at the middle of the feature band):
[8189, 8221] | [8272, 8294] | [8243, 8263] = 0.07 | 4.88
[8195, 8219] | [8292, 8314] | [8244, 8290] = 0.04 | 4.88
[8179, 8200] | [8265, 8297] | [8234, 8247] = 0.00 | 4.79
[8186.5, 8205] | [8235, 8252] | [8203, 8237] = 0.10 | 5.19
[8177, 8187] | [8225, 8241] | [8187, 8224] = -0.10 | 4.65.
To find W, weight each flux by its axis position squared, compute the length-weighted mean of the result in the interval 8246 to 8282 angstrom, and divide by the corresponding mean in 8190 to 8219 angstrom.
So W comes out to 0.9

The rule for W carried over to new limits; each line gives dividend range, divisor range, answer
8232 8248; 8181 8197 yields 1.10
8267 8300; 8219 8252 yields 1.01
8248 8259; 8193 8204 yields 0.70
